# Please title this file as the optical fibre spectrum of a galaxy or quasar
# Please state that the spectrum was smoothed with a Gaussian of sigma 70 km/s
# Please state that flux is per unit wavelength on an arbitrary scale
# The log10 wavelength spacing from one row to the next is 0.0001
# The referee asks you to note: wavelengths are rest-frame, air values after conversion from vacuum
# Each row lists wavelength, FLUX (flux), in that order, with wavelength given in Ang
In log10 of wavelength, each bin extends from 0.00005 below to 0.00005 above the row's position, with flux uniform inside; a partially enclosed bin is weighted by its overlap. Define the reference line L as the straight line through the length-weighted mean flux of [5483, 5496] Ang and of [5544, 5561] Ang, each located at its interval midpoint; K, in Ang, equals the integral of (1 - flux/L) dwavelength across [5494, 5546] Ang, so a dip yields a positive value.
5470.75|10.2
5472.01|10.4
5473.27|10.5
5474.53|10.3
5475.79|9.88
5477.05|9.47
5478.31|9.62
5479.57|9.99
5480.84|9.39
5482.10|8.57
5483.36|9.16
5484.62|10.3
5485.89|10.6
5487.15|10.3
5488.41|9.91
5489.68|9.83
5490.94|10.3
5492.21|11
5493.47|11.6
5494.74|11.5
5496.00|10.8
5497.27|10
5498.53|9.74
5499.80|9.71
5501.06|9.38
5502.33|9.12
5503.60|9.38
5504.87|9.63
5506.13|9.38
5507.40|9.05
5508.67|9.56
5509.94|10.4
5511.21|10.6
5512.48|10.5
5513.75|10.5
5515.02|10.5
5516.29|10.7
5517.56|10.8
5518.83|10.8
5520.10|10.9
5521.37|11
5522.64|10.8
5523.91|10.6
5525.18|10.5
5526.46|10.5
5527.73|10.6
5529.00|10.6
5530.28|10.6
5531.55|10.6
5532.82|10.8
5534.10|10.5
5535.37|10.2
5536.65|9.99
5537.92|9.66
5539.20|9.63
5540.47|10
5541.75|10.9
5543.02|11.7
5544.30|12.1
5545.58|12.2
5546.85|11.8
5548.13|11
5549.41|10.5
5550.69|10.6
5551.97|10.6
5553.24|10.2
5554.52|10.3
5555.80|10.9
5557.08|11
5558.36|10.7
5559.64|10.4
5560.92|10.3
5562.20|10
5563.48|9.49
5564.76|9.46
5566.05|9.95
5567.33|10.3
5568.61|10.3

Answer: 1.43 Ang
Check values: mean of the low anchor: 10.5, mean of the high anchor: 10.9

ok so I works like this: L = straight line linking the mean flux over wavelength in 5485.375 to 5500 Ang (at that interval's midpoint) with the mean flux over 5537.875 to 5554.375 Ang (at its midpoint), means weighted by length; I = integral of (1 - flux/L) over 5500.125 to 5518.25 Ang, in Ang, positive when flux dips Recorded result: 1.1 Ang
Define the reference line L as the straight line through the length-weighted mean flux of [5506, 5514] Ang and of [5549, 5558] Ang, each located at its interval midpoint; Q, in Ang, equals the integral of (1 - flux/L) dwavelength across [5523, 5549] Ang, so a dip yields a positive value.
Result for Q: -0.9 Ang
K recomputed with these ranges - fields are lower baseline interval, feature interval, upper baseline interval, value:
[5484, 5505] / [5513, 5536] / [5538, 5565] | -0.4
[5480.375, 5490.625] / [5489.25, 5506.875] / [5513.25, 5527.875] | 0.0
